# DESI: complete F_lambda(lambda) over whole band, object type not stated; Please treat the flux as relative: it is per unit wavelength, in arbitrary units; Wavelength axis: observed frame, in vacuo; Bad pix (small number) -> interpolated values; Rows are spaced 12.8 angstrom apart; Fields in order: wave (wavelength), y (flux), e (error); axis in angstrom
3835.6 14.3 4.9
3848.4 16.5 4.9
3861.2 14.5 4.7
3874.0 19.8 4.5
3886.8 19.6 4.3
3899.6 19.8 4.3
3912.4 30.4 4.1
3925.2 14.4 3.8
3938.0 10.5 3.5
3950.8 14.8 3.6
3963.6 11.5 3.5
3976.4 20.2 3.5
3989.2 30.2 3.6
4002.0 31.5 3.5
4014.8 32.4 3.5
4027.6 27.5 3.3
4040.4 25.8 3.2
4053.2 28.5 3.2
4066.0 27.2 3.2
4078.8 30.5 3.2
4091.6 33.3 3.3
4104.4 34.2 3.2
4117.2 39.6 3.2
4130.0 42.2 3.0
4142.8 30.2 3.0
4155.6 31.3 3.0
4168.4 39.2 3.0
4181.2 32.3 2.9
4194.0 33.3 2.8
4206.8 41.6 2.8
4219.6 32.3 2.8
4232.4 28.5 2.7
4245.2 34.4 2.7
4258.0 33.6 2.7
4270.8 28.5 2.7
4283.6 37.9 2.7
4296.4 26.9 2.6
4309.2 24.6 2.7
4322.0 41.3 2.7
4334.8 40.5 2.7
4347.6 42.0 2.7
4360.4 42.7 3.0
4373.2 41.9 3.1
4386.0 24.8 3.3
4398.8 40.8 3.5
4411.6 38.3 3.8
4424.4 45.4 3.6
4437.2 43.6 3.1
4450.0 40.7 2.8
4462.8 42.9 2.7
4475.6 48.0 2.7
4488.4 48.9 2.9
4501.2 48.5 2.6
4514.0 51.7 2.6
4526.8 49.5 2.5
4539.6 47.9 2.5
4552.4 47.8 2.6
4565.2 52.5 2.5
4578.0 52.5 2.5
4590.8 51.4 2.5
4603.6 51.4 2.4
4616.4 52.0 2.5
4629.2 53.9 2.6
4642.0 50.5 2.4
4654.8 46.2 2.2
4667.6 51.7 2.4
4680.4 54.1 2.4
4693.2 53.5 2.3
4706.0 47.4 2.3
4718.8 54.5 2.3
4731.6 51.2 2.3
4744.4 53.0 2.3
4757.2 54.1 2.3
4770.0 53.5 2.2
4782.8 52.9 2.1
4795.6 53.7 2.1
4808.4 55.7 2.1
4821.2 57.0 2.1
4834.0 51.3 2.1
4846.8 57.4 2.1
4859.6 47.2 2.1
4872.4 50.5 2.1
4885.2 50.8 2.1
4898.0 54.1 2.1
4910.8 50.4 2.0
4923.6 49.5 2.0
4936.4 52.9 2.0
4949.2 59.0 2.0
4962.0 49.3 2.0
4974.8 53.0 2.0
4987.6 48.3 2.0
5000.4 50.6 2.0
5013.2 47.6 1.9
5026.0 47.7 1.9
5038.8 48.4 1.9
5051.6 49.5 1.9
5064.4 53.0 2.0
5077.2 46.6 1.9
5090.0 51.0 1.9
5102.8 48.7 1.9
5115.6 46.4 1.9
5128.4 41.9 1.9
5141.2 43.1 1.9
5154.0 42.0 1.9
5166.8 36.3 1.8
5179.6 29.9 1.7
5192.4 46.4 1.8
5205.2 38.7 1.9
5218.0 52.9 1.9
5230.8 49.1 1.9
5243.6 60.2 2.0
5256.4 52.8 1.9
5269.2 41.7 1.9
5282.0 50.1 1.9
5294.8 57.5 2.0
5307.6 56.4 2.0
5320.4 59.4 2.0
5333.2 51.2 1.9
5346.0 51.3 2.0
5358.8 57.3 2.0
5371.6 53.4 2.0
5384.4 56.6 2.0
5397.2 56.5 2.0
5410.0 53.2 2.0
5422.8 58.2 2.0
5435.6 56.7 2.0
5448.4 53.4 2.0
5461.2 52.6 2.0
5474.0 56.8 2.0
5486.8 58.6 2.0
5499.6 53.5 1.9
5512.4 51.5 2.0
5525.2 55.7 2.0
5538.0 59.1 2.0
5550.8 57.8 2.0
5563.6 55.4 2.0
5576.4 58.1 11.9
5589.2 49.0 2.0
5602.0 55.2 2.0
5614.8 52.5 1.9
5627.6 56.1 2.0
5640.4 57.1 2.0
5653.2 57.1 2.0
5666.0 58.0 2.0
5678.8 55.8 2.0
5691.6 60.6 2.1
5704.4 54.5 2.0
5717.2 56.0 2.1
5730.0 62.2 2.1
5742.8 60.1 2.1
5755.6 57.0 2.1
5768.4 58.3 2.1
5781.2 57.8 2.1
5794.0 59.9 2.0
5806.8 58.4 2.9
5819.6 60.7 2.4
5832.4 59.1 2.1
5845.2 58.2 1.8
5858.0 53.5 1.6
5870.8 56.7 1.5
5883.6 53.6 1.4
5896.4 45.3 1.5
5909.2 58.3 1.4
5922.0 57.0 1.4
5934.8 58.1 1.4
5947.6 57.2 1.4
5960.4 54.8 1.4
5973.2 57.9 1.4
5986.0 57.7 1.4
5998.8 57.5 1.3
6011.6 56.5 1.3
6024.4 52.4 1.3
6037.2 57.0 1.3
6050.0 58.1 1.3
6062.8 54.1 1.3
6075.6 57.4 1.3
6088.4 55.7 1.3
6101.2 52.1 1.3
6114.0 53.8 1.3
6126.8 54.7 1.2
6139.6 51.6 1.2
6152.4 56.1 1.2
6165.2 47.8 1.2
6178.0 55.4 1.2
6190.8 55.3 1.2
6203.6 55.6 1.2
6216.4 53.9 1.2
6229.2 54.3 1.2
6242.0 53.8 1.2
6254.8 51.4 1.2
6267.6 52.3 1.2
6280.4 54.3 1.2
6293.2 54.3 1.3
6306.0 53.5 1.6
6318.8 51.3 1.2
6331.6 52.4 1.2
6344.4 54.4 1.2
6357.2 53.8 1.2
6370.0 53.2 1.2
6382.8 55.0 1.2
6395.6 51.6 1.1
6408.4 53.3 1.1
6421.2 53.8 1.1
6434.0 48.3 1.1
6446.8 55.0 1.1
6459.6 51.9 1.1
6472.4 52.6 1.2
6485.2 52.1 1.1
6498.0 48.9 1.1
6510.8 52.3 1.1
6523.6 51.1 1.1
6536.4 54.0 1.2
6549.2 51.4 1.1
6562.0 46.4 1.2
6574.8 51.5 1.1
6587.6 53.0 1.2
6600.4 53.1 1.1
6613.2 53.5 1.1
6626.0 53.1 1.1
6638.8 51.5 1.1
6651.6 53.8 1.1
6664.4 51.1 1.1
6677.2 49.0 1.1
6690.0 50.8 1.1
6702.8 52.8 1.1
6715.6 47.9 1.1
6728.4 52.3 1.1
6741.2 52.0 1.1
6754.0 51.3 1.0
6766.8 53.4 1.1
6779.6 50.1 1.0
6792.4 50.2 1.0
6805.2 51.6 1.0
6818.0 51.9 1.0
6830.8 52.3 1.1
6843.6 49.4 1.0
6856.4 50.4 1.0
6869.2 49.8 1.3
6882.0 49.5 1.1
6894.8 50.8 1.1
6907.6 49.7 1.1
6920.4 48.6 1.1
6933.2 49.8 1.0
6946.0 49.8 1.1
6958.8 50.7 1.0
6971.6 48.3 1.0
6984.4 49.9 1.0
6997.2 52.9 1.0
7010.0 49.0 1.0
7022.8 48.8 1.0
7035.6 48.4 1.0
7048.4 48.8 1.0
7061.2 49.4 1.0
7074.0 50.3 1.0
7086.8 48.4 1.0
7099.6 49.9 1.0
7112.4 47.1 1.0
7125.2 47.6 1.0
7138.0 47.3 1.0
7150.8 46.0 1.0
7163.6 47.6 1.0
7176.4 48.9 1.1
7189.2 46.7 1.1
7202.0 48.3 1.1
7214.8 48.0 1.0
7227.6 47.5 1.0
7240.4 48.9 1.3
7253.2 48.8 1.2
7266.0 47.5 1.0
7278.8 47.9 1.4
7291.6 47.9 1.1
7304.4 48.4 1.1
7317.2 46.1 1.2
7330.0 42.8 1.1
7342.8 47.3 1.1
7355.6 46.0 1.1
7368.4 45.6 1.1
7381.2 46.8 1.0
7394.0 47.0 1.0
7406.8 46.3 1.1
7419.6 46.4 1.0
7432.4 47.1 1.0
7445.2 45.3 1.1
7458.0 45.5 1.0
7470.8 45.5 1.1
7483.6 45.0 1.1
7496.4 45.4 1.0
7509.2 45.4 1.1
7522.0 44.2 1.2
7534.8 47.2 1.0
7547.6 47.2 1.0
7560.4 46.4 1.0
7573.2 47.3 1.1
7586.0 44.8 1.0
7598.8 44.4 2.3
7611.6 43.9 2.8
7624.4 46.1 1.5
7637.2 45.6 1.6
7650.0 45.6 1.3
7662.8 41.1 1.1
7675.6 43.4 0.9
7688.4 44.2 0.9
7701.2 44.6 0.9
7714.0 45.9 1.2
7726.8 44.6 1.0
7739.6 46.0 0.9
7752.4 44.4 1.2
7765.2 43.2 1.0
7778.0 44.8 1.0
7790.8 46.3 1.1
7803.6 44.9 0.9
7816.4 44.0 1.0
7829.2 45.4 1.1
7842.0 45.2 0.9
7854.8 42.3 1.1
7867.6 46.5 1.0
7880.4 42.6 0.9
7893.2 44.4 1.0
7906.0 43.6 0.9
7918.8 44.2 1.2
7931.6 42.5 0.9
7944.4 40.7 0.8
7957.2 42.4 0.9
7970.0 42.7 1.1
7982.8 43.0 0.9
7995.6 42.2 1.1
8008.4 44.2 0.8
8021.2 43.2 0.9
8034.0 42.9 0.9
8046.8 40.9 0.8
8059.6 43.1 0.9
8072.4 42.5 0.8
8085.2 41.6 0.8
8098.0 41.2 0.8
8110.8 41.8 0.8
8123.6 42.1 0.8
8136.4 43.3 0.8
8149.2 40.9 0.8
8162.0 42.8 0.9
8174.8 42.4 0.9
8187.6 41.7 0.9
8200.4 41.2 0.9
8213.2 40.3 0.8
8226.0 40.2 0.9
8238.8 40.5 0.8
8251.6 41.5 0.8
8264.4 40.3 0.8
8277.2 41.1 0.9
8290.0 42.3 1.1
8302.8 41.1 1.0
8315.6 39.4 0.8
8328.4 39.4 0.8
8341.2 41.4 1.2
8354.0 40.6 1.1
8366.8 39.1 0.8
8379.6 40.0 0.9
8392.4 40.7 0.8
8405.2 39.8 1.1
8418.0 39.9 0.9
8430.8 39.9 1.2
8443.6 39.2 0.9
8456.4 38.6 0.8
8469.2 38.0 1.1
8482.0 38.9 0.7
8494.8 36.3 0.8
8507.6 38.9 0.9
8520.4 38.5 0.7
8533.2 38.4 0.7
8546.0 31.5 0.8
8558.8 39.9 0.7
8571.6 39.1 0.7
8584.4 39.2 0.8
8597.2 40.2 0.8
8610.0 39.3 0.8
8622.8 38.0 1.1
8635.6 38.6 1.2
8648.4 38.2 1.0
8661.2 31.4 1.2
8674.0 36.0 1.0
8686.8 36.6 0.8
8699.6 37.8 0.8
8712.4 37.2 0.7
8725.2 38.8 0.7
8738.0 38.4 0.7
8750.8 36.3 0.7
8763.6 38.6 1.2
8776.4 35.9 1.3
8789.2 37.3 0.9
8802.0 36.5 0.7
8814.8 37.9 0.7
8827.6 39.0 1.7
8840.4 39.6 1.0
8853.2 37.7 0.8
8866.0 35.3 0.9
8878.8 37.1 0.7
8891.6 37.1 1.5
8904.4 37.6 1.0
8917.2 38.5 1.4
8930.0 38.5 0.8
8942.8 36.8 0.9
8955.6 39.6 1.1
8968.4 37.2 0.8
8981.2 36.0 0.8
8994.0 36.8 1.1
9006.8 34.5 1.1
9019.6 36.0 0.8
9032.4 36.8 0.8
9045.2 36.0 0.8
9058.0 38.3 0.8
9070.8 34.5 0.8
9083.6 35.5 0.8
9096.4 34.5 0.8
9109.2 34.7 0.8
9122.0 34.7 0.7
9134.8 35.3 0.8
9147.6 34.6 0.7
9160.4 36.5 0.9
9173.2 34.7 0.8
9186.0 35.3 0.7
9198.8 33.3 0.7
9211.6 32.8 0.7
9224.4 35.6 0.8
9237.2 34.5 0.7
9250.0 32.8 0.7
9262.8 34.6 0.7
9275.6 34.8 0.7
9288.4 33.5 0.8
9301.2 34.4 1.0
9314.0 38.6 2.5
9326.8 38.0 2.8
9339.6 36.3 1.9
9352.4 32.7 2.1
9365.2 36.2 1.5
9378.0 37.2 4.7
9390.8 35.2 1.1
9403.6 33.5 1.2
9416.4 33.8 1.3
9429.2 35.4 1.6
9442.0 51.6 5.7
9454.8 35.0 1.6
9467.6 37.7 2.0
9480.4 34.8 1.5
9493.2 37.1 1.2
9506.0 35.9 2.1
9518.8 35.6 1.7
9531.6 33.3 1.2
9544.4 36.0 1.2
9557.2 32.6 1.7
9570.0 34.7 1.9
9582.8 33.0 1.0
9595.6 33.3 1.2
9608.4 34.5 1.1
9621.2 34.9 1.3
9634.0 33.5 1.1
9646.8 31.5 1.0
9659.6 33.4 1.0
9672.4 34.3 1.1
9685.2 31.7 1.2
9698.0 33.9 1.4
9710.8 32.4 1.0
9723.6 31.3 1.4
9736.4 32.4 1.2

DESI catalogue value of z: 0.00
